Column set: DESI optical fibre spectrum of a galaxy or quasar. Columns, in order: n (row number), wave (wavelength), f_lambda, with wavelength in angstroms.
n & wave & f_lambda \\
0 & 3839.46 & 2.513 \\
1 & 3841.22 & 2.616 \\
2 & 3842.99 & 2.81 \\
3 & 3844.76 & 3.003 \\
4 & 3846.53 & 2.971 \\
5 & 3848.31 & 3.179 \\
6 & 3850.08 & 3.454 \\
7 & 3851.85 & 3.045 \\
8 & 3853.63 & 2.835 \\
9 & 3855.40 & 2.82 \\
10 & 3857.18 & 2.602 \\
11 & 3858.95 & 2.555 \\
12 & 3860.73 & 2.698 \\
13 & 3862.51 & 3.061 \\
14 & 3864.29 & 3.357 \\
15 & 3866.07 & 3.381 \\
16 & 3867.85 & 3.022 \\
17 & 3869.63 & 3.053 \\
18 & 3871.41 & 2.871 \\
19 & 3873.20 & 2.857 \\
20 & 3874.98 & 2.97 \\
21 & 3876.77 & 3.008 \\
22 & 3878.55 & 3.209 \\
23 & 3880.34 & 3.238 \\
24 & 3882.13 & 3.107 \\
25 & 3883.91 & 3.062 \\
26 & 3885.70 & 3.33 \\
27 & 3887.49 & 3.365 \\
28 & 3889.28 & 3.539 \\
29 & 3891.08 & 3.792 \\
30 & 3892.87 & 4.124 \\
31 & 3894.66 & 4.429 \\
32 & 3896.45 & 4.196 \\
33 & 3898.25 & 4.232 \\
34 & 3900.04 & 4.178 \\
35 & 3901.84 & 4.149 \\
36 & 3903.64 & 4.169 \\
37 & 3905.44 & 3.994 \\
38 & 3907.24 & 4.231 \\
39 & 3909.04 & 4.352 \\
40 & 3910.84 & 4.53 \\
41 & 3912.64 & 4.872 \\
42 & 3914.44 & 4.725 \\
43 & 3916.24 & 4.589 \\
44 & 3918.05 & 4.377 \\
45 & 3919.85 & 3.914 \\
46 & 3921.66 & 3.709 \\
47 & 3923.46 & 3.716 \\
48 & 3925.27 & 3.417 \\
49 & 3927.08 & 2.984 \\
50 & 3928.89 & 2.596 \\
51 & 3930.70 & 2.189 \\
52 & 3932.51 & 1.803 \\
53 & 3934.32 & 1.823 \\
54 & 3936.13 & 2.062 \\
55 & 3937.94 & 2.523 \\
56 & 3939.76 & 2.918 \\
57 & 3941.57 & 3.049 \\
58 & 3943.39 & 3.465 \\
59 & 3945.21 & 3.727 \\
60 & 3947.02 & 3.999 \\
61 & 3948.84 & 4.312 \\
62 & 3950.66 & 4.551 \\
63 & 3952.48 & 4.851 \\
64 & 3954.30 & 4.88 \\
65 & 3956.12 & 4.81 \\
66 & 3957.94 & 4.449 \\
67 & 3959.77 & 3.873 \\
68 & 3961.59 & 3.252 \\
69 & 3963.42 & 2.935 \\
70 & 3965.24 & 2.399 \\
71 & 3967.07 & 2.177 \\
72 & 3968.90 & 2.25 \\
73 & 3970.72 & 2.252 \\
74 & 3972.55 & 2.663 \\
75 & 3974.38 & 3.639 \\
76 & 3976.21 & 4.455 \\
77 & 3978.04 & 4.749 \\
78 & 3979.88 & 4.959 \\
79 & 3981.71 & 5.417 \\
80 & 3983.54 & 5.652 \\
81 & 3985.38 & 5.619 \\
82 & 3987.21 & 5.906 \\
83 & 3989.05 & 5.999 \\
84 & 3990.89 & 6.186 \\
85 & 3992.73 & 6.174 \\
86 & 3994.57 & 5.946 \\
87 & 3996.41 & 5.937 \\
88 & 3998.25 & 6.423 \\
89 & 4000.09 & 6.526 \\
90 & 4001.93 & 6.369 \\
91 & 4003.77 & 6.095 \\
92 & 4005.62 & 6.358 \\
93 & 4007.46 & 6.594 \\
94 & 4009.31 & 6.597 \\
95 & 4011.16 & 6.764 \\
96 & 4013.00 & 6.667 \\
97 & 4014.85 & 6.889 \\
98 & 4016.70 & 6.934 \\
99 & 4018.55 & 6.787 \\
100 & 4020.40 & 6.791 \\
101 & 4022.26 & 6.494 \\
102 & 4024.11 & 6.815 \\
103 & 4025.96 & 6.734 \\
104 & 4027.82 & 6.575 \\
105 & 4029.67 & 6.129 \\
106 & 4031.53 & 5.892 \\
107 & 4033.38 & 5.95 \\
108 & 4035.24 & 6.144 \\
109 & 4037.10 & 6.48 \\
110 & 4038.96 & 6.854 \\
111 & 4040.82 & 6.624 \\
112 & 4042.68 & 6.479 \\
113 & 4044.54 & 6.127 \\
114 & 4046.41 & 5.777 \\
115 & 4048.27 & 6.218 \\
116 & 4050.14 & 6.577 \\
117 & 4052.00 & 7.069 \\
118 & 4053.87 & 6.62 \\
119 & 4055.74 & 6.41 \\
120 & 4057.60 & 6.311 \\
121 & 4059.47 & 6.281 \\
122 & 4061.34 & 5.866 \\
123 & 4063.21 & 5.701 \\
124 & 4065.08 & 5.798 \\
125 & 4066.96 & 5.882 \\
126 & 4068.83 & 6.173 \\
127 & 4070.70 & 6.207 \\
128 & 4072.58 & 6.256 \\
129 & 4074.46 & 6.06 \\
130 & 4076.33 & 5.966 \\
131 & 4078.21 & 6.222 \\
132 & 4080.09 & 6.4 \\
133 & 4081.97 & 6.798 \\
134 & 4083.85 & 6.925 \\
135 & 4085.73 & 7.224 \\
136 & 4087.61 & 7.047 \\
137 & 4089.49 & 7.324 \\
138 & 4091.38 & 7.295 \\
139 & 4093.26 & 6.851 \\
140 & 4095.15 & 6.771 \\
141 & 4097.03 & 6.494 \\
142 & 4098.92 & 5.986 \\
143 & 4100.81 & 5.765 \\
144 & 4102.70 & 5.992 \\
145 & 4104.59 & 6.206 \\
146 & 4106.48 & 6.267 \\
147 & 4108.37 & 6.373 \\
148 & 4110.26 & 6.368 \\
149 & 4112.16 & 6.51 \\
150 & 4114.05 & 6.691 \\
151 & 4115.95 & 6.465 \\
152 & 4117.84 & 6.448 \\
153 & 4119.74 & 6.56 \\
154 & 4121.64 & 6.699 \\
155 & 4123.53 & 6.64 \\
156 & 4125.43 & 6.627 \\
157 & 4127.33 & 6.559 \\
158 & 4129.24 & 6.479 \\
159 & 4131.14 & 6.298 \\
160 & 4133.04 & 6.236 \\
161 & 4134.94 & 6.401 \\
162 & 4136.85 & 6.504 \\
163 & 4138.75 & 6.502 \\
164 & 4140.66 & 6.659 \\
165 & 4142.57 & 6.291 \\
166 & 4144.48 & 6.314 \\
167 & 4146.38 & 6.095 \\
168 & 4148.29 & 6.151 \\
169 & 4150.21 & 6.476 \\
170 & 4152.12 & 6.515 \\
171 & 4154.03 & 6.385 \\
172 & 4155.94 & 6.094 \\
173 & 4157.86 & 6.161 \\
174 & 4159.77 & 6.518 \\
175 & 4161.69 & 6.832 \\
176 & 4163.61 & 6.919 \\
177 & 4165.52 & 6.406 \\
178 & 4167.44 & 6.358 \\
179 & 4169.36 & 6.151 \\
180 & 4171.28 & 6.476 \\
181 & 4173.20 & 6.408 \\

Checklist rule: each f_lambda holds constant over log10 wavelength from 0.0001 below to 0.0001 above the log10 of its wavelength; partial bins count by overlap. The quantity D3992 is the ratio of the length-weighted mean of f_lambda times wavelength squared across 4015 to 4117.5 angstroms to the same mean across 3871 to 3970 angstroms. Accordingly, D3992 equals 1.94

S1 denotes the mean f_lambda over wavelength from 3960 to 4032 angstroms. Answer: 5.45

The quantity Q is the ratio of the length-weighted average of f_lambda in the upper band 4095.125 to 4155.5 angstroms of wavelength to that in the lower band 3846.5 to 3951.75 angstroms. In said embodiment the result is 1.86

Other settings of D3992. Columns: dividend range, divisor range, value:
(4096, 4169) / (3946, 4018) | 1.36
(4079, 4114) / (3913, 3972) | 2.09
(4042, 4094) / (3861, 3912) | 1.95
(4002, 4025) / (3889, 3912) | 1.68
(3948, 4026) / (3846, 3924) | 1.55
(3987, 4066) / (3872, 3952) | 1.89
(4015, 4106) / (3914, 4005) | 1.62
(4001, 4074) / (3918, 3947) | 2.24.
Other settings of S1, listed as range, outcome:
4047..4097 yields 6.47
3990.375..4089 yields 6.4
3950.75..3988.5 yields 4.09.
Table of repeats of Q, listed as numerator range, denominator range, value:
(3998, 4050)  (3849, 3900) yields 1.98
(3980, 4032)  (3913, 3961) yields 1.75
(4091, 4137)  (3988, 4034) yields 1.00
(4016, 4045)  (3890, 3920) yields 1.51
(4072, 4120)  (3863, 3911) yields 1.81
